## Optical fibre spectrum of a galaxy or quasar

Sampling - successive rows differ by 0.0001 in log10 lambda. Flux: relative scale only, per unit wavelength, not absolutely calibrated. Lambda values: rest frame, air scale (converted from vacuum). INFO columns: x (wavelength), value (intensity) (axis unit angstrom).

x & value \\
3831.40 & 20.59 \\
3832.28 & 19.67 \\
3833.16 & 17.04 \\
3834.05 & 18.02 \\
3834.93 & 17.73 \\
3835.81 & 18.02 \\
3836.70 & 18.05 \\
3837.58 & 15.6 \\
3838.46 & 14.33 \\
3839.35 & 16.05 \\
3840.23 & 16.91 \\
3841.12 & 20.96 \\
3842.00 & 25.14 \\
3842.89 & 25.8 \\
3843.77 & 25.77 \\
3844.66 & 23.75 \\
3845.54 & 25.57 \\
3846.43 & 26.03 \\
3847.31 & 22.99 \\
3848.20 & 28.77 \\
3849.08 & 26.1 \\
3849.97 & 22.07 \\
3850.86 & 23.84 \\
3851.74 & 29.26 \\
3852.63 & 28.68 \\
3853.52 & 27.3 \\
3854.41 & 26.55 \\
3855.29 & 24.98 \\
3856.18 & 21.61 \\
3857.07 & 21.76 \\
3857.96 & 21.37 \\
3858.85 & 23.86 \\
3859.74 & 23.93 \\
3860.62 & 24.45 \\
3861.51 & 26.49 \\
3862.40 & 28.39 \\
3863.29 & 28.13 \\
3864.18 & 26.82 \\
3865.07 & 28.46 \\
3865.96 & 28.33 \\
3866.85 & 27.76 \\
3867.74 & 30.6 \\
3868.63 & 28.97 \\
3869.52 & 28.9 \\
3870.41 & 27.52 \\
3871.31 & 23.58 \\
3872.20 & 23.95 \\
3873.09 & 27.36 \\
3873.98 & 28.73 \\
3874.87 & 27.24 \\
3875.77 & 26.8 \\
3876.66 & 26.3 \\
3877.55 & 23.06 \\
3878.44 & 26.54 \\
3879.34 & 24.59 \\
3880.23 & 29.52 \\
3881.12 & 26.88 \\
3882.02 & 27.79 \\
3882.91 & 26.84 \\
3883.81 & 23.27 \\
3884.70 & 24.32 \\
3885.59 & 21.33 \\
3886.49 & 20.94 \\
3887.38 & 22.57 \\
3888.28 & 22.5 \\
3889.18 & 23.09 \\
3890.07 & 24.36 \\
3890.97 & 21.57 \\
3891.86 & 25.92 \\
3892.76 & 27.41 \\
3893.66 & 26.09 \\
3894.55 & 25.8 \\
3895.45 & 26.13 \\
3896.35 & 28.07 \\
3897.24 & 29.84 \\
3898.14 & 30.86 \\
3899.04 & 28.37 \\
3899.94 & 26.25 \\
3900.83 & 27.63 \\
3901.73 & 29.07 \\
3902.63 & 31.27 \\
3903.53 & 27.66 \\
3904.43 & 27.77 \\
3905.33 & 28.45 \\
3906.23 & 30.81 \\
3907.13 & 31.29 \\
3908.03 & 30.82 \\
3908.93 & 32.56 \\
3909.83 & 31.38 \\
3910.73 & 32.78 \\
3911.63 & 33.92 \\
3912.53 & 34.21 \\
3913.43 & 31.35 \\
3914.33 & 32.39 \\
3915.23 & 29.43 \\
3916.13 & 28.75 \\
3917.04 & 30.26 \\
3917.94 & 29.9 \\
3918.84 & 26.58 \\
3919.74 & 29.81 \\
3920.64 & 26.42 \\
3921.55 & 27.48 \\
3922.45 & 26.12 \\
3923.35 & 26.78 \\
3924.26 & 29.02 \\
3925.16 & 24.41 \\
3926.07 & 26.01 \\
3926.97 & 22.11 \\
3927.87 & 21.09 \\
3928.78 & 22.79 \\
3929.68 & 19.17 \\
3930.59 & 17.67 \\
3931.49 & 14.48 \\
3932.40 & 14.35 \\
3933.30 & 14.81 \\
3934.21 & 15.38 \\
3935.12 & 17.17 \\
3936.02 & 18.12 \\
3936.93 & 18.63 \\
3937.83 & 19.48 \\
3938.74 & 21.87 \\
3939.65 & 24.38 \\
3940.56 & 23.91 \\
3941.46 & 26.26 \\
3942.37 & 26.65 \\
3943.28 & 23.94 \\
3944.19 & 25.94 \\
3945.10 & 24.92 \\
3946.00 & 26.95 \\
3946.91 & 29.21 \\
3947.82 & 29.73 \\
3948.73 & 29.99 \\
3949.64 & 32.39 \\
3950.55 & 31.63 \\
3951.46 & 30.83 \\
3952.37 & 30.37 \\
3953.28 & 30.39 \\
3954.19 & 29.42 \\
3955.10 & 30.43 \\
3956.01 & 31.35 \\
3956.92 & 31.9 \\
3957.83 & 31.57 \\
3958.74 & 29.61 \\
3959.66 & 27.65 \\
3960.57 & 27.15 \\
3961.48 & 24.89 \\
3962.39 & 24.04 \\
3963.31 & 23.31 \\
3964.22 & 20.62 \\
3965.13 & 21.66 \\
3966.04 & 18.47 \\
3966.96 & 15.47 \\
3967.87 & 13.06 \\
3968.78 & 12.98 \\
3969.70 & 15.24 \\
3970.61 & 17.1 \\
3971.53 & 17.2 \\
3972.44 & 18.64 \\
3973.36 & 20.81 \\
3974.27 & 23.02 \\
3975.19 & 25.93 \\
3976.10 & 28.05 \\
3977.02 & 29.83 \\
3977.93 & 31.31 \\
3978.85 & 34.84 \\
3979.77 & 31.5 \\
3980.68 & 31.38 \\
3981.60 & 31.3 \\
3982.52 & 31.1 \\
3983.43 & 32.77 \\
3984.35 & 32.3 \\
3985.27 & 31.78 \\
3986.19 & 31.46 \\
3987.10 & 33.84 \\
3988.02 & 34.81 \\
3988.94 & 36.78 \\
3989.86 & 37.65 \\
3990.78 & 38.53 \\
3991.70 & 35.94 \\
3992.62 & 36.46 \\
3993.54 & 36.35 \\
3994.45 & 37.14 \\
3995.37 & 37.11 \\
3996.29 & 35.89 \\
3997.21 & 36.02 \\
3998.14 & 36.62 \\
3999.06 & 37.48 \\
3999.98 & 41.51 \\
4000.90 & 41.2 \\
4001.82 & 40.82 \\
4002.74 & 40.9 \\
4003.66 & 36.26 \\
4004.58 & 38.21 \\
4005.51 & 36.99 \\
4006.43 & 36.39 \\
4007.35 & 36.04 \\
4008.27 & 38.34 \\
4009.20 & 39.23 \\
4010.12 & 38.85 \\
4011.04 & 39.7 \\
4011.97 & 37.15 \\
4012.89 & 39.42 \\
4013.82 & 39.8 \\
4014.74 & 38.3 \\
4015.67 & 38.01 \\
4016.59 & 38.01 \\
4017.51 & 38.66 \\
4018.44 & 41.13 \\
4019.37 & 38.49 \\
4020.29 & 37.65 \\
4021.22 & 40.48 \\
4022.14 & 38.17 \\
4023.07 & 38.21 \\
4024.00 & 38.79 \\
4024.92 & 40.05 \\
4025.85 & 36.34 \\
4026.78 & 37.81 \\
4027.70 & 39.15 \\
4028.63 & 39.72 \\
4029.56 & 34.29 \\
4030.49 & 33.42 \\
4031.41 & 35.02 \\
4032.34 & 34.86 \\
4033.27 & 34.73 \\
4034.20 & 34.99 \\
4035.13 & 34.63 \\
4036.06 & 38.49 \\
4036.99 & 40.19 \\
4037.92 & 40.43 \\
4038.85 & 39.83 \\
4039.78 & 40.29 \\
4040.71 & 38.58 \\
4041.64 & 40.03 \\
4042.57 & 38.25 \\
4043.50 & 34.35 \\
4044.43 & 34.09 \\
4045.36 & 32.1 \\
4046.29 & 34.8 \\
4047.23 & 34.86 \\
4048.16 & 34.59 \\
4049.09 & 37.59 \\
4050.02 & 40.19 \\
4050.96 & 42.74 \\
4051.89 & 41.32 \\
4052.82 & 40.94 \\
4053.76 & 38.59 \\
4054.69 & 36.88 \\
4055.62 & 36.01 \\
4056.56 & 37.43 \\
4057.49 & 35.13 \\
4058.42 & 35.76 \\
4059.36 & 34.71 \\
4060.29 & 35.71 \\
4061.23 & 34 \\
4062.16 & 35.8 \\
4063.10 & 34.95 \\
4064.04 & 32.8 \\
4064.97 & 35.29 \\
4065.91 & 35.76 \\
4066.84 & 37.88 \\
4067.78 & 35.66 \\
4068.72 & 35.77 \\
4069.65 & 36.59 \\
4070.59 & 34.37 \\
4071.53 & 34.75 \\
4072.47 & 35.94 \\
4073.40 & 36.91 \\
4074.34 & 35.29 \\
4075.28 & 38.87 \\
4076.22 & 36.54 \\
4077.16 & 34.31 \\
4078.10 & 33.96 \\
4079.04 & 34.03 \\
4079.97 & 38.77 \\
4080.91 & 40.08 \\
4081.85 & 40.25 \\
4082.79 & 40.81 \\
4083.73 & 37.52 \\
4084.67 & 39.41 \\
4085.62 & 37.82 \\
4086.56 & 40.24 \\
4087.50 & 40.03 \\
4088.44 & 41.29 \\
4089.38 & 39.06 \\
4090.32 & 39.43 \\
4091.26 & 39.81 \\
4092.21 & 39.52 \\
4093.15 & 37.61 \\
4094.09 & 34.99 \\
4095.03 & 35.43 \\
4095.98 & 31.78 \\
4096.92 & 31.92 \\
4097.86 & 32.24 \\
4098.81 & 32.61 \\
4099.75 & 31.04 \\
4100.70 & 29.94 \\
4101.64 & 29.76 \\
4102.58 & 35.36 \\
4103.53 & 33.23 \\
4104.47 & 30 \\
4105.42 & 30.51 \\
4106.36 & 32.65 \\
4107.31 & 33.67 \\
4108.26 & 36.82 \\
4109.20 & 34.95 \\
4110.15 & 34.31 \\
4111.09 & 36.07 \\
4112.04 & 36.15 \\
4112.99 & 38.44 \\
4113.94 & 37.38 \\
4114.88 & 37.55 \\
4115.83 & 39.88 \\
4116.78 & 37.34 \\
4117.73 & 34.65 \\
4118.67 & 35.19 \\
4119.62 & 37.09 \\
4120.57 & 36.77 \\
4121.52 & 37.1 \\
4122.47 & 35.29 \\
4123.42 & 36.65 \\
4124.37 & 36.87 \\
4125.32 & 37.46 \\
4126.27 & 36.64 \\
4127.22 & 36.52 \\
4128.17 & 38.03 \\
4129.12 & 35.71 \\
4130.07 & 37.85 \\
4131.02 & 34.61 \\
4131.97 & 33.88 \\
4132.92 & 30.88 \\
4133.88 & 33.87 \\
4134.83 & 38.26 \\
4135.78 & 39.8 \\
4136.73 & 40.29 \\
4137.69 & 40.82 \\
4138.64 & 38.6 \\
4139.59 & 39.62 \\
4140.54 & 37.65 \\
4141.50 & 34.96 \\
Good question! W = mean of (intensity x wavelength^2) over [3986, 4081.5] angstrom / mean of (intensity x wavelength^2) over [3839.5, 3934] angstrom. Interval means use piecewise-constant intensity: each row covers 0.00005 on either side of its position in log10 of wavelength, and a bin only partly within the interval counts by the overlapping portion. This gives 1.5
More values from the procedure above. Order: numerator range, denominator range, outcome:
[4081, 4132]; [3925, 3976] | 1.67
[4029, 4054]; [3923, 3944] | 1.85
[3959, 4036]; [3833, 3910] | 1.39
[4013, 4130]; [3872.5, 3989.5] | 1.49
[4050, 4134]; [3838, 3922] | 1.51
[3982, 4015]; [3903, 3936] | 1.47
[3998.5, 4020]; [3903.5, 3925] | 1.36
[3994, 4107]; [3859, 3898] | 1.54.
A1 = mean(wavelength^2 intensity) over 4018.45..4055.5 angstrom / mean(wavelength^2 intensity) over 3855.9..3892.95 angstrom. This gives 1.60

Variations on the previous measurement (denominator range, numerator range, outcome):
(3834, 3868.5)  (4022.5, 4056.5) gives 1.72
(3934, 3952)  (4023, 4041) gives 1.56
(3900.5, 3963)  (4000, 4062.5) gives 1.48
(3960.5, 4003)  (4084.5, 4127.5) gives 1.28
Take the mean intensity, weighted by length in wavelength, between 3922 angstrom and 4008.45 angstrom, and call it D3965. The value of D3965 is 28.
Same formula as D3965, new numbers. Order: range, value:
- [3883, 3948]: 25.7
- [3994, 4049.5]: 37.7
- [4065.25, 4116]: 36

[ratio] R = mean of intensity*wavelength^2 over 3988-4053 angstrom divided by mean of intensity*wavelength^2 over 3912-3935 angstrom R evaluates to 1.6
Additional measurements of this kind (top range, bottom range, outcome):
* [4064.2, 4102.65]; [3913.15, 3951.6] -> 1.58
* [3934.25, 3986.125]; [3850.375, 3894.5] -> 1.04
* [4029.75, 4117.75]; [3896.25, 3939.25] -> 1.50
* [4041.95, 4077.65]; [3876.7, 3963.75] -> 1.47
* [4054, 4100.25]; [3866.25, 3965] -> 1.49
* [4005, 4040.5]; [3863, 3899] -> 1.55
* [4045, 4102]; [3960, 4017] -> 1.20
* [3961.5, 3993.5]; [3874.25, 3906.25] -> 1.08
